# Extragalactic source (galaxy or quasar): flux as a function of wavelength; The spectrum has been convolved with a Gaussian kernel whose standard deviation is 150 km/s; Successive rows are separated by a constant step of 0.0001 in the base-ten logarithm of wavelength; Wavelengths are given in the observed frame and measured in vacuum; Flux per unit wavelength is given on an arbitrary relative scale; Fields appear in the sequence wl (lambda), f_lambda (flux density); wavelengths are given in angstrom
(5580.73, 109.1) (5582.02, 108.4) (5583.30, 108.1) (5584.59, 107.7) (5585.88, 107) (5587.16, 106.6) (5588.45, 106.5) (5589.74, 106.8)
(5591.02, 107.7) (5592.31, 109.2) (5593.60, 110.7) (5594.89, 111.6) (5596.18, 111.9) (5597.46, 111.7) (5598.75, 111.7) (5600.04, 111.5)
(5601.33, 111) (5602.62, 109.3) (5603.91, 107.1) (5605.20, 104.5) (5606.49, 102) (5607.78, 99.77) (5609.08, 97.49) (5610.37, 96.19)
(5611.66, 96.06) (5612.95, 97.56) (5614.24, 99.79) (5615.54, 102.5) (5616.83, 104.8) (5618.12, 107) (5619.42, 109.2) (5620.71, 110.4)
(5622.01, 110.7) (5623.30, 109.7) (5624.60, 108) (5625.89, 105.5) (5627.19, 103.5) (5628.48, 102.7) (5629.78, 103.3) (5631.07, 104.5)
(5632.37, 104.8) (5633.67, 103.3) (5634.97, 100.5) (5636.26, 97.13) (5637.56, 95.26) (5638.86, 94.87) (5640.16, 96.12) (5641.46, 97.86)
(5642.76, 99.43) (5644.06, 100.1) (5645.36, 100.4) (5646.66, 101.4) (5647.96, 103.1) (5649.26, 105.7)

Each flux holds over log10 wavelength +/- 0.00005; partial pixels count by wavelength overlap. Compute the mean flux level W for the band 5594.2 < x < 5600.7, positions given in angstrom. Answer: 112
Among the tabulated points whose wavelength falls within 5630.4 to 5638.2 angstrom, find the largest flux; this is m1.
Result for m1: 104.8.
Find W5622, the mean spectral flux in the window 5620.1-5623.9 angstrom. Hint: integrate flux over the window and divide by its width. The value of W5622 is 110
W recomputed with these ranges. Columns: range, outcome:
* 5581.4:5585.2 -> 108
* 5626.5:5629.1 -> 103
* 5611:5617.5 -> 100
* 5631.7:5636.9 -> 101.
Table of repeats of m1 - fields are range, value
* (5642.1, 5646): 100.4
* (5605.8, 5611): 102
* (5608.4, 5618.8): 107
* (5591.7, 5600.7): 111.9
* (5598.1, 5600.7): 111.7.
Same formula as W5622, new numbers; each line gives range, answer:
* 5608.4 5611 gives 96.6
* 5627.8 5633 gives 104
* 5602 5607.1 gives 106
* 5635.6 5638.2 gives 96.4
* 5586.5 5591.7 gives 107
